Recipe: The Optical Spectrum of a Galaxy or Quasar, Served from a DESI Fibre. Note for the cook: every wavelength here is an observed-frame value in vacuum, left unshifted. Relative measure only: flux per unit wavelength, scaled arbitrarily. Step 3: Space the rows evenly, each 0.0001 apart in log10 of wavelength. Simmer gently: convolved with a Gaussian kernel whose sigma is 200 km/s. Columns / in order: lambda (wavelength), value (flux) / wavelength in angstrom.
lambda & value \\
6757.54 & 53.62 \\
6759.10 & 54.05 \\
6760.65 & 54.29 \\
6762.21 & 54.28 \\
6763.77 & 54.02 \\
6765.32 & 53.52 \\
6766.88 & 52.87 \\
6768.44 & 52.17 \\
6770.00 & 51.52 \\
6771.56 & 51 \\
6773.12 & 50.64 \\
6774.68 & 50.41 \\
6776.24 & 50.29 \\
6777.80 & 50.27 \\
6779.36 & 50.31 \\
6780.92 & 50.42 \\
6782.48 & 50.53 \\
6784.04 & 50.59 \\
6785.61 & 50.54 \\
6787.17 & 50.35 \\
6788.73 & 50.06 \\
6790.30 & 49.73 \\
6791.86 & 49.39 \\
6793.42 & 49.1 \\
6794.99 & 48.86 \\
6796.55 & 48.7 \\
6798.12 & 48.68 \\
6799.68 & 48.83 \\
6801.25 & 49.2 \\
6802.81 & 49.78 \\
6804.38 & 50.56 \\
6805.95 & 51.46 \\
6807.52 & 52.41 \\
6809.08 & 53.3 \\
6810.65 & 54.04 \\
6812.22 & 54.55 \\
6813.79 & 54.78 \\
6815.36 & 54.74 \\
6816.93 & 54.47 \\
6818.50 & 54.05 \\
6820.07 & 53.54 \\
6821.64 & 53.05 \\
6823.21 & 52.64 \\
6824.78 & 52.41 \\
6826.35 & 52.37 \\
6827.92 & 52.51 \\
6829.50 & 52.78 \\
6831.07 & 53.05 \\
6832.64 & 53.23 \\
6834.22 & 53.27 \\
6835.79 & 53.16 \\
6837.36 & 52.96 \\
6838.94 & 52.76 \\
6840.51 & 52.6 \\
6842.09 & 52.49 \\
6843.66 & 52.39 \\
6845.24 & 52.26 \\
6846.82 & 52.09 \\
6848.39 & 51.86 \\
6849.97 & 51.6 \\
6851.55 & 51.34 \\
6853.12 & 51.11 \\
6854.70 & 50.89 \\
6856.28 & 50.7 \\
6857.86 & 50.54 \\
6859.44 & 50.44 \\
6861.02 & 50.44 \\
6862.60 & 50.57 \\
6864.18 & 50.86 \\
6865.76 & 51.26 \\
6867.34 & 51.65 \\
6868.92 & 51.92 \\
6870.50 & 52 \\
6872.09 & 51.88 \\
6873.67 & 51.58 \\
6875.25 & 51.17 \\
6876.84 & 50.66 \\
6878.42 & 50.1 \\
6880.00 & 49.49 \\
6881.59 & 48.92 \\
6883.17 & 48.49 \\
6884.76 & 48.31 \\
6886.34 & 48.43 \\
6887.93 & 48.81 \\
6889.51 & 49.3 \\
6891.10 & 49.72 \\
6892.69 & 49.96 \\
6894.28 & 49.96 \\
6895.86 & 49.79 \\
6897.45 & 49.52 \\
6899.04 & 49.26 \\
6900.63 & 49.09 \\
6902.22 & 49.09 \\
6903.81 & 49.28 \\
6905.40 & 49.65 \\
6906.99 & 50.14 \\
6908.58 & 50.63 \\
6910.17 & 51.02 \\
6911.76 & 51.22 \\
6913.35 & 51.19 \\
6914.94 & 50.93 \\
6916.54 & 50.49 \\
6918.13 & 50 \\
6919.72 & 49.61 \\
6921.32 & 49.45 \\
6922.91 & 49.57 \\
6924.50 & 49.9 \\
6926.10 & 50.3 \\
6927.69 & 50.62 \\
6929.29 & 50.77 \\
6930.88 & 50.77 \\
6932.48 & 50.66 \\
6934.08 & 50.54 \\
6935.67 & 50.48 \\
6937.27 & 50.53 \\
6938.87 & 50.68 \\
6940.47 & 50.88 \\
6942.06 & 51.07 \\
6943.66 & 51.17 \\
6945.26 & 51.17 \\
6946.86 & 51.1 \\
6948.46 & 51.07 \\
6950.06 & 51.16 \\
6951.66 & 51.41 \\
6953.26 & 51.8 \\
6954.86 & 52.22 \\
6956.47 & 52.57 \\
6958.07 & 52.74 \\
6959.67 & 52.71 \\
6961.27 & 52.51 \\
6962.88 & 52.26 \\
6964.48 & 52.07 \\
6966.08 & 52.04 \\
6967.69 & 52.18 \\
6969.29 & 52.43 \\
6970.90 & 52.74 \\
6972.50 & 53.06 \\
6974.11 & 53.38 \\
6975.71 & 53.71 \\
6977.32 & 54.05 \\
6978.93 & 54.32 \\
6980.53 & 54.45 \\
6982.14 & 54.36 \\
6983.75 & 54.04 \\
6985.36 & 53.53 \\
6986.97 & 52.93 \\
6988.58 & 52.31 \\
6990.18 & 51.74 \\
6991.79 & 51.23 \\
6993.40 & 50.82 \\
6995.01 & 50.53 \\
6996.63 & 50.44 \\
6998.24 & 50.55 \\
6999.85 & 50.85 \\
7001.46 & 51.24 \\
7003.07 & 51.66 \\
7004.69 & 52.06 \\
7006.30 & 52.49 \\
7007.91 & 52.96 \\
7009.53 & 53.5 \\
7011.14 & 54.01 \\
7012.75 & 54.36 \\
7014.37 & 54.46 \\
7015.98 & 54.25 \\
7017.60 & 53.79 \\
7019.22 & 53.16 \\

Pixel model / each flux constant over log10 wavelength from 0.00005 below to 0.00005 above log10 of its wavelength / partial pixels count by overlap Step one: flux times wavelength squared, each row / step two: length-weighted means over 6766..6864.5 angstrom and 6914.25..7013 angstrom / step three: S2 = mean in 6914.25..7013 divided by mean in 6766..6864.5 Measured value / 1.05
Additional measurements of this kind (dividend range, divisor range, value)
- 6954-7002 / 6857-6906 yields 1.08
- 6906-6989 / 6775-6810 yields 1.08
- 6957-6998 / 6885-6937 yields 1.07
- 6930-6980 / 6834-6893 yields 1.05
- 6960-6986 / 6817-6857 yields 1.05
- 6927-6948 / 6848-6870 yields 1.02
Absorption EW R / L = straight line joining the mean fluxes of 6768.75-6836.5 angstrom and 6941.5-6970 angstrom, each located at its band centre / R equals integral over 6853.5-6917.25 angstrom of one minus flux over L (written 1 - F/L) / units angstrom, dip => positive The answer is 1.8 angstrom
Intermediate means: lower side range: 51.5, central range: 50.2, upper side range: 51.9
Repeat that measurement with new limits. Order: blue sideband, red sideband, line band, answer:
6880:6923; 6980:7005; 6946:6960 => -0.2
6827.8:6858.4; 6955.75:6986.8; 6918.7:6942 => 1.1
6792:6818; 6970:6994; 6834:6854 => -0.2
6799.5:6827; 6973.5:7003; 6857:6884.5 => 1.0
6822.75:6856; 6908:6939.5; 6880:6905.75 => 1.0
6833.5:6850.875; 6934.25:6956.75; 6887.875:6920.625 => 1.1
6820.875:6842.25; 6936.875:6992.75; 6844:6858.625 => 0.4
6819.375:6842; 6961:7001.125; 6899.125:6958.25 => 2.2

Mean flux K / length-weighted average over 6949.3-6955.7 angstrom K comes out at 51.6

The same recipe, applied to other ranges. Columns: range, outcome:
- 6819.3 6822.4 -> 53.3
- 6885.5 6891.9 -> 49.1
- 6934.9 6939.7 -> 50.5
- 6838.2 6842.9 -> 52.7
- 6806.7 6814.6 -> 53.8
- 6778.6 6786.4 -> 50.5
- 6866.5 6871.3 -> 51.8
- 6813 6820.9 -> 54.3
